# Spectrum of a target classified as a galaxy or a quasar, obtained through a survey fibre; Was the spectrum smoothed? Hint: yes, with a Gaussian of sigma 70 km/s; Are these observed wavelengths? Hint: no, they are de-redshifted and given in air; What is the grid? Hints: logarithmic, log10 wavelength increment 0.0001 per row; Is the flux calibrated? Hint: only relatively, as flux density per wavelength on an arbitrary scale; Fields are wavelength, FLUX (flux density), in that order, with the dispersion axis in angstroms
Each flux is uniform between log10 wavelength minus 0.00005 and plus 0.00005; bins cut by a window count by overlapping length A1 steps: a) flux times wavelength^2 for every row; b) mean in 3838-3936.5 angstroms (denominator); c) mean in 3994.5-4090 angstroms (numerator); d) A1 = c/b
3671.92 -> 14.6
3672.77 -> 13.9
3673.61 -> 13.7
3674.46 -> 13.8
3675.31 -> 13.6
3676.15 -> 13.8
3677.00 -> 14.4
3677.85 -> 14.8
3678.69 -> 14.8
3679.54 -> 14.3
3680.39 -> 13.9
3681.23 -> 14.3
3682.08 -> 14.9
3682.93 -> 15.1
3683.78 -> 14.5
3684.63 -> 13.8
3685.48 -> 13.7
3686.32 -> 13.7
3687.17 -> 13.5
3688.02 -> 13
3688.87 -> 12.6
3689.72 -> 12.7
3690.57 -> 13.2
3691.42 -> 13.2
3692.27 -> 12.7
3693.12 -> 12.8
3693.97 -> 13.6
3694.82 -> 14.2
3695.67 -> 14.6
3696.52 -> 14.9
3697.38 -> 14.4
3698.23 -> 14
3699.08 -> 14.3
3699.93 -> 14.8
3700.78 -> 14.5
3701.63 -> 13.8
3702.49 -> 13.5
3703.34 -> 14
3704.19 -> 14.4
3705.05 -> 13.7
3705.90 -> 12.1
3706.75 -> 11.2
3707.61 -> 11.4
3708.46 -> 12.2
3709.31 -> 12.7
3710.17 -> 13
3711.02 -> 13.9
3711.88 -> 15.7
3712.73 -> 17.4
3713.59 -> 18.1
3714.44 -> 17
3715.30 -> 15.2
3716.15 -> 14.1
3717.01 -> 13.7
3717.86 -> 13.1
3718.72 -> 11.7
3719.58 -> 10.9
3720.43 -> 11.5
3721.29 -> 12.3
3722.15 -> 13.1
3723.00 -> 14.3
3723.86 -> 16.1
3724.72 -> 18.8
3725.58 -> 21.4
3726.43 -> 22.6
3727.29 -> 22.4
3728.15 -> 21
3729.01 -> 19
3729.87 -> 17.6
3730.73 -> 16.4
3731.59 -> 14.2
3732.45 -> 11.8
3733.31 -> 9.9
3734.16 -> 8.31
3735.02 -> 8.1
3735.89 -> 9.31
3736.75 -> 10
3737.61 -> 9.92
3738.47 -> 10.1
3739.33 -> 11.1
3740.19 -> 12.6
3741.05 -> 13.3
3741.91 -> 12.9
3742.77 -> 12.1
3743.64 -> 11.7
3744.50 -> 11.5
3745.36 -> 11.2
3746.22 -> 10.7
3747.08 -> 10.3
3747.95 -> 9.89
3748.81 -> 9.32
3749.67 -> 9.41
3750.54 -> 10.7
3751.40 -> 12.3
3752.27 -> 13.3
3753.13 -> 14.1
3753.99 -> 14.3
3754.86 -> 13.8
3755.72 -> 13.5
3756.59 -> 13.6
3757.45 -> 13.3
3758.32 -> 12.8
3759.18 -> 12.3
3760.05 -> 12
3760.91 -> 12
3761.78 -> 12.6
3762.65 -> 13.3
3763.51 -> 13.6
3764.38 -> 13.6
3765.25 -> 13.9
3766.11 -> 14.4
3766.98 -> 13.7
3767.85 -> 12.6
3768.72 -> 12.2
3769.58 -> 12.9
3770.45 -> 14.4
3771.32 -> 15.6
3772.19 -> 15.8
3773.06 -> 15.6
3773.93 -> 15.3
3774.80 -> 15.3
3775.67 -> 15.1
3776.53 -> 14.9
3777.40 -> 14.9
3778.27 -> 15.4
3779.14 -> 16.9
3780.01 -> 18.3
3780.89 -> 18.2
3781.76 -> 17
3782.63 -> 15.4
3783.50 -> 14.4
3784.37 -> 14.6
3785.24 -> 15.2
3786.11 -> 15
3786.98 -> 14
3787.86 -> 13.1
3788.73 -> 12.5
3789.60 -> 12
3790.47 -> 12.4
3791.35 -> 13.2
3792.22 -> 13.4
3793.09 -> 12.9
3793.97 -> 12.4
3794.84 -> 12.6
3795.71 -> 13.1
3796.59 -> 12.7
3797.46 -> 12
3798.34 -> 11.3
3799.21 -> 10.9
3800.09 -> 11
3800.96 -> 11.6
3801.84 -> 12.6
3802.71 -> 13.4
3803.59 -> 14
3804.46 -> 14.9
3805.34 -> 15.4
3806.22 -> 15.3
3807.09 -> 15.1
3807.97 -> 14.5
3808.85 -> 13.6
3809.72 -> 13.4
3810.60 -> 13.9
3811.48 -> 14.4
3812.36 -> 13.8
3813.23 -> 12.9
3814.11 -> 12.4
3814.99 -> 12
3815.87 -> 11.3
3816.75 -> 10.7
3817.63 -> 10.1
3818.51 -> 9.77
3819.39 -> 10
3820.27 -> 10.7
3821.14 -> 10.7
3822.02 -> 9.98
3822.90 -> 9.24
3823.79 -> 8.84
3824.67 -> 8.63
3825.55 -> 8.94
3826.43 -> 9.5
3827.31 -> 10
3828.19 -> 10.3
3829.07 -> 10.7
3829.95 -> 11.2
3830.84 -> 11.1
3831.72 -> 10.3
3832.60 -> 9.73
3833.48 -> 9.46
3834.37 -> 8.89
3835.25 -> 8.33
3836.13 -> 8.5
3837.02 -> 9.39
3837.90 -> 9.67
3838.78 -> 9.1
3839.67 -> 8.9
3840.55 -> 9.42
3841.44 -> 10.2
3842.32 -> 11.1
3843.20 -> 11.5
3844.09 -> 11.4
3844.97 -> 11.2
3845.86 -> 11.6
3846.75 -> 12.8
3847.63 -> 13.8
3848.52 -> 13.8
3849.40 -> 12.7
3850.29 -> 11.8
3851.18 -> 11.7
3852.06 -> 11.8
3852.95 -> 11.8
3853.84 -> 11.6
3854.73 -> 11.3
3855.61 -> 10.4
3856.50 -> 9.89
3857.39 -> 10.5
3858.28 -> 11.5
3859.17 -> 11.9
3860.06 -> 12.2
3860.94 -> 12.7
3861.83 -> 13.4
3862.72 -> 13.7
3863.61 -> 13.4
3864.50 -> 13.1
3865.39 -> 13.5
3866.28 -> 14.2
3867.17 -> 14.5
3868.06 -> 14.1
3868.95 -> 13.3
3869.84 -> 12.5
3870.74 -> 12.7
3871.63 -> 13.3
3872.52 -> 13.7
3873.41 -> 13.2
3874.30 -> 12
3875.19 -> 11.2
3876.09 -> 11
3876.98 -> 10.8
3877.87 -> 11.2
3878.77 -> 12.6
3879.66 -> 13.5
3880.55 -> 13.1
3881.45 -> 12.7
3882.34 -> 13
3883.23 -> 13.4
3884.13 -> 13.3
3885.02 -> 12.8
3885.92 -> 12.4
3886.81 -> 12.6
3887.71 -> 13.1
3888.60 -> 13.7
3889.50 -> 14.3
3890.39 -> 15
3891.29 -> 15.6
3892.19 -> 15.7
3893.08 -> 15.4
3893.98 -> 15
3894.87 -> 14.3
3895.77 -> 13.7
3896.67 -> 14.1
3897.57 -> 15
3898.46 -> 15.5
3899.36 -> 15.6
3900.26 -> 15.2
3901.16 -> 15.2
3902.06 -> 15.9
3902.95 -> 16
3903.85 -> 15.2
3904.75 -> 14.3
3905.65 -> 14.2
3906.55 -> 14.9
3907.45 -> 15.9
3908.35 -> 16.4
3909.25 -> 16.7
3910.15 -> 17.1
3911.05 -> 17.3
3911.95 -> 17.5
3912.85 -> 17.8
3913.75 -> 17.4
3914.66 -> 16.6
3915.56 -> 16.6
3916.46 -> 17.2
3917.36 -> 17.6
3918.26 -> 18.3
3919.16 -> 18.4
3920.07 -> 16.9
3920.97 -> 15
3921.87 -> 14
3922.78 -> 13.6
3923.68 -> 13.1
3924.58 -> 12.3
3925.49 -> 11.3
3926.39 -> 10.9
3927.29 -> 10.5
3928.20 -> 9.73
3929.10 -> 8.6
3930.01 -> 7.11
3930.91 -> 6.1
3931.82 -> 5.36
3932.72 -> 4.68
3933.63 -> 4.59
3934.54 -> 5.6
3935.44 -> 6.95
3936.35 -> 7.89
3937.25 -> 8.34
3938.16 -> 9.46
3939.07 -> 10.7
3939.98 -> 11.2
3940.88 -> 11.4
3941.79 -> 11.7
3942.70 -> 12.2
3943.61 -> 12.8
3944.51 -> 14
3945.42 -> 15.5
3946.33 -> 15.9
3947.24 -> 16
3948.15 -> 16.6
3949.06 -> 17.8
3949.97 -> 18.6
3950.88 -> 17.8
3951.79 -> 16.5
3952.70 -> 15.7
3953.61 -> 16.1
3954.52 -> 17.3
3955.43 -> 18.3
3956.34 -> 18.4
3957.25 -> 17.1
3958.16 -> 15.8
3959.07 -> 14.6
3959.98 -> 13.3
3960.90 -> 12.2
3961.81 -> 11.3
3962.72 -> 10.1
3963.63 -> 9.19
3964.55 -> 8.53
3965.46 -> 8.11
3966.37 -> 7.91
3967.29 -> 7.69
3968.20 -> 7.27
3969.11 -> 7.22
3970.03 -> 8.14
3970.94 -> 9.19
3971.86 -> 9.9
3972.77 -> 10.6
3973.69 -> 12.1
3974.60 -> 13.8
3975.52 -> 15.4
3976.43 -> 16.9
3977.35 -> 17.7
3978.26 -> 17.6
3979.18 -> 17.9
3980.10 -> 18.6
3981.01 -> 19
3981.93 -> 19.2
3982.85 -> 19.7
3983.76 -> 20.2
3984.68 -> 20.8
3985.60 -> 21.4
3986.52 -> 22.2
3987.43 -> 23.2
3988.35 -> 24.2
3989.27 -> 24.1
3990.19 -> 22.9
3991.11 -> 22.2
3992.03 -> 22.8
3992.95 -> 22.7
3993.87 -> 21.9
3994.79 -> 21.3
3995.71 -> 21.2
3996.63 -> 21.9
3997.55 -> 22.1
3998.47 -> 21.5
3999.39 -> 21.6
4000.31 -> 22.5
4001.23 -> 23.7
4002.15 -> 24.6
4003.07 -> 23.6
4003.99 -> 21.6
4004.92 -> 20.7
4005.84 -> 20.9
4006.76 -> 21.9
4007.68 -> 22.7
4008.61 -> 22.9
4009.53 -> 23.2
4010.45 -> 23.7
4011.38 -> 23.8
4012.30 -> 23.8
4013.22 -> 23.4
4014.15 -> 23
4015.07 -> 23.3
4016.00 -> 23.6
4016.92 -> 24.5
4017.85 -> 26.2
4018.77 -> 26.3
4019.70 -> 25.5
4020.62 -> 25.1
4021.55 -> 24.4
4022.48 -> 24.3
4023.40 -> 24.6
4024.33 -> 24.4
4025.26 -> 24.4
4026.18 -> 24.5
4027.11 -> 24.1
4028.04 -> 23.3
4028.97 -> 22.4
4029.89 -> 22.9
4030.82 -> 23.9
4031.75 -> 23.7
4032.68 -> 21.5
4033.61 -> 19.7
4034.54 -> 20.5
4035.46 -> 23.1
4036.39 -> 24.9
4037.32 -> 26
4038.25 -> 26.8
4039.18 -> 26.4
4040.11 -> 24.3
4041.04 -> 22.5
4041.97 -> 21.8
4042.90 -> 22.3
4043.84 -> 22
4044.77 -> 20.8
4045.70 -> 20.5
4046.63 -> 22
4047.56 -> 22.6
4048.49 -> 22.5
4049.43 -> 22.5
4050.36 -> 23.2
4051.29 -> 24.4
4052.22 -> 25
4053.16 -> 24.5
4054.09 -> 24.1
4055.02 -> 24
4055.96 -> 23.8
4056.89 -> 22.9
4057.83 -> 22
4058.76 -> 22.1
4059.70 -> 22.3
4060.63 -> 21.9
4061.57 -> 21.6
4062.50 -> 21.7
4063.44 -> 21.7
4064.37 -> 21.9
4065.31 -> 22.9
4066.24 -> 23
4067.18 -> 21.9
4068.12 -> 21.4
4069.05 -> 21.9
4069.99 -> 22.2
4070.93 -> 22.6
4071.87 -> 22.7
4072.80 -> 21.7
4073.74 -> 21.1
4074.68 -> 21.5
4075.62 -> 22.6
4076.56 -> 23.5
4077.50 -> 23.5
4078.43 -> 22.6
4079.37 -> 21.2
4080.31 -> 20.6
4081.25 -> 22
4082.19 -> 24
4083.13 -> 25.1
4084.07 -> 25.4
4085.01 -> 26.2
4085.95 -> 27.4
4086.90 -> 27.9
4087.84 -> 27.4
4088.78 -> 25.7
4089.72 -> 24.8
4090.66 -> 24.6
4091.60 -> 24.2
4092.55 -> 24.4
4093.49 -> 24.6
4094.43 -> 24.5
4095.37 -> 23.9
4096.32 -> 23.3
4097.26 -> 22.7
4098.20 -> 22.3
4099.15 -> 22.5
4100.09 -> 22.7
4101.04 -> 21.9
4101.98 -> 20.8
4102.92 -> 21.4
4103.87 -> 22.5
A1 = 1.94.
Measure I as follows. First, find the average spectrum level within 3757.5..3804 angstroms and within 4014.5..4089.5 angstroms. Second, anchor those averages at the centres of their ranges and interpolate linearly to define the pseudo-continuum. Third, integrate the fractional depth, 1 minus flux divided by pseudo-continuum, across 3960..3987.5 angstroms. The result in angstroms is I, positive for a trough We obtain 8.9 angstroms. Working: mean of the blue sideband 13.8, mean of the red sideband 23.4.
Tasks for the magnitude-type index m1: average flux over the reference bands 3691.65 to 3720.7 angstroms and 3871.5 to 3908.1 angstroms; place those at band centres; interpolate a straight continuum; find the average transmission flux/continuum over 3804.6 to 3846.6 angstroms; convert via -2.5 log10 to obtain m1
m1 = 0.247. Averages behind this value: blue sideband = 13.8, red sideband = 13.9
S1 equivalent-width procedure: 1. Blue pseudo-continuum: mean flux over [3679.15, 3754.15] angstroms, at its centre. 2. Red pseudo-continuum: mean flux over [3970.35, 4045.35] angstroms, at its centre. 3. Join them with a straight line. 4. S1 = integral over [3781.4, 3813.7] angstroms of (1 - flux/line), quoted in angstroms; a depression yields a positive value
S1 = 4.8 angstroms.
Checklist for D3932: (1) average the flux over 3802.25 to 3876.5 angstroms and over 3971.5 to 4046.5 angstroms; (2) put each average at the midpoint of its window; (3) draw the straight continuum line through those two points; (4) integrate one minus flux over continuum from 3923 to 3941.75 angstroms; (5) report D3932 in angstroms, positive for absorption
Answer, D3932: 9.1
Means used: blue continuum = 11.7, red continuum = 22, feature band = 8.92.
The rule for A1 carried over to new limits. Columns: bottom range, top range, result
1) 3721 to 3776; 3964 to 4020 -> 1.64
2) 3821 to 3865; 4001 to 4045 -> 2.37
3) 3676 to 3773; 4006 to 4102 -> 2.04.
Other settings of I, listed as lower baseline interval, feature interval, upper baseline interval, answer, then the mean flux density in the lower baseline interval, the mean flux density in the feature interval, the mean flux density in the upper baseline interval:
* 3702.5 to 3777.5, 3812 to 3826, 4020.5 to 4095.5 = 4.7 angstroms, 13.5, 10.6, 23.3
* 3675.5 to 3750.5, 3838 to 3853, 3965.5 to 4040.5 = 4.9 angstroms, 13.6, 11.4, 20.9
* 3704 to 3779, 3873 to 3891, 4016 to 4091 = 5.2 angstroms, 13.6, 12.8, 23.4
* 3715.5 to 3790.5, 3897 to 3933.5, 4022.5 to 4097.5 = 9.0 angstroms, 13.7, 14.1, 23.3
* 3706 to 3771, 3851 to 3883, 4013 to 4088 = 9.2 angstroms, 13.3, 12.4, 23.3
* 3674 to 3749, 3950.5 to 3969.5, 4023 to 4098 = 7.1 angstroms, 13.7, 12.9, 23.3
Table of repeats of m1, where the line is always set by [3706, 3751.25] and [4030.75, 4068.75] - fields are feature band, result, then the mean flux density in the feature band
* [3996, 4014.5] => -0.06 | 22.6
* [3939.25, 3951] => 0.33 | 14.6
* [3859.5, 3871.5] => 0.29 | 13.3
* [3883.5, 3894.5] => 0.27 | 14.1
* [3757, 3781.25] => 0.02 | 14.3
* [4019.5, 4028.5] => -0.11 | 24.4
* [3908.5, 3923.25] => 0.13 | 16.7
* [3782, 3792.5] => 0.09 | 13.8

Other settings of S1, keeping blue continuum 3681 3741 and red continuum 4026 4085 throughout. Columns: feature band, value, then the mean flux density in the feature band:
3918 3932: 5.4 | 12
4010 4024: -1.6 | 24.4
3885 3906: 4.6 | 14.6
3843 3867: 7.4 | 12.2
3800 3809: 1.4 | 13.9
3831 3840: 4.1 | 9.29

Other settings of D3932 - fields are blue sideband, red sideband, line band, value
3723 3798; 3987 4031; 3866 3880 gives 4.1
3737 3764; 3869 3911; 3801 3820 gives -0.1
